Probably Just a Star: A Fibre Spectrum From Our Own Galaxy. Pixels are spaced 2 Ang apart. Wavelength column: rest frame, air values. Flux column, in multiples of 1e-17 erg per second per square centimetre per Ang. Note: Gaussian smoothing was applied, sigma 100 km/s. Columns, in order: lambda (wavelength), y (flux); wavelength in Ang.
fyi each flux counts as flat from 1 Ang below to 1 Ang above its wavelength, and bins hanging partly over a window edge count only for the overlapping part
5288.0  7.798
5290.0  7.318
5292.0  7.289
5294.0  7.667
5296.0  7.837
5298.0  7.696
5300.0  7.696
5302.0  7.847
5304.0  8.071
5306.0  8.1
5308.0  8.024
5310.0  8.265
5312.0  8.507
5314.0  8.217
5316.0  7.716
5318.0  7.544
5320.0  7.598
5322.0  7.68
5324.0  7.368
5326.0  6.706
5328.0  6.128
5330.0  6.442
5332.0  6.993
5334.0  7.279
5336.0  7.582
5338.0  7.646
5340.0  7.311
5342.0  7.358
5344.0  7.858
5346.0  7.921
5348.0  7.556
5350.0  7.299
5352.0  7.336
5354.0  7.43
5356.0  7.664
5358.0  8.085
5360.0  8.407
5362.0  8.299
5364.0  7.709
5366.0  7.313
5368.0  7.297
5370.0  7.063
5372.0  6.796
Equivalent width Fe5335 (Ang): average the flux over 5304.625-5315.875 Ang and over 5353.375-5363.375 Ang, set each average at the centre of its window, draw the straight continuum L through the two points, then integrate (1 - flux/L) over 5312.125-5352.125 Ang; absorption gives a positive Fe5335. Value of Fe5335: 3.41 Ang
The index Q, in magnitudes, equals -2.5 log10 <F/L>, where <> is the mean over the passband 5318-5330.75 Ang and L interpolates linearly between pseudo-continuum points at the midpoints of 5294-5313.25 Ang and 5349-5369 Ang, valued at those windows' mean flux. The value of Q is 0.122 mag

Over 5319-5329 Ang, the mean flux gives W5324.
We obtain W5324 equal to 7.1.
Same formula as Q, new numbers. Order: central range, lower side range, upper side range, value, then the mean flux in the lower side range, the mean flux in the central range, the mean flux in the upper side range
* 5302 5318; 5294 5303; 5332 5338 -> -0.06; 7.76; 8.07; 7.39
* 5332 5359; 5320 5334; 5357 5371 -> -0.03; 6.97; 7.54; 7.74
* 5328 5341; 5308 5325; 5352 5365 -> 0.11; 7.87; 7.13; 7.89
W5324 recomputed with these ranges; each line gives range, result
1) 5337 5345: 7.54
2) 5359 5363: 8.35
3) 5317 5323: 7.61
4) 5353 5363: 7.98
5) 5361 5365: 8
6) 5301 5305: 7.96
